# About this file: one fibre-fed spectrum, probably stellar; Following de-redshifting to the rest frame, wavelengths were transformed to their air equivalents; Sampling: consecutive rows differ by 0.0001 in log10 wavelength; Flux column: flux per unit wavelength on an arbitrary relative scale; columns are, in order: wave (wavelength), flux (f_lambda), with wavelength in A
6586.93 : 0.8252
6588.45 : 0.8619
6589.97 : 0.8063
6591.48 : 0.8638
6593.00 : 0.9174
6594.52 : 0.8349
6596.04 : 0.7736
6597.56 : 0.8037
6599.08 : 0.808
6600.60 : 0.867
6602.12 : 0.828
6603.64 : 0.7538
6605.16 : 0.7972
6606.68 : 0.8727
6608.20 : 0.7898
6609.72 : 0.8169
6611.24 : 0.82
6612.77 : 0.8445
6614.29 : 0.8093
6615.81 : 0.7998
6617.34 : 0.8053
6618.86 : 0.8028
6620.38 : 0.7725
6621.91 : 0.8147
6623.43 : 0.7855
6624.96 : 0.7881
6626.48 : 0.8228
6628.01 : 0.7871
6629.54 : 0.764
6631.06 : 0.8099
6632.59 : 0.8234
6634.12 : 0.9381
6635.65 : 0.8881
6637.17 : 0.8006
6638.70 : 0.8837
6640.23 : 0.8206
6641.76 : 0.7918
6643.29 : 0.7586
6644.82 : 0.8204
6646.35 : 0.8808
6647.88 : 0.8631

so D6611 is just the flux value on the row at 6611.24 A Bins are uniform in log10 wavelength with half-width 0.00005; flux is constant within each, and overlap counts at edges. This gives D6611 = 0.82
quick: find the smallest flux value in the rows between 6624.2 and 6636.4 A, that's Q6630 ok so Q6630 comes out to 0.764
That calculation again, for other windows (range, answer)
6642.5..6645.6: 0.7586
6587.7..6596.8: 0.7736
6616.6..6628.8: 0.7725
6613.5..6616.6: 0.7998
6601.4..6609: 0.7538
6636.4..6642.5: 0.7918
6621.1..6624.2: 0.7855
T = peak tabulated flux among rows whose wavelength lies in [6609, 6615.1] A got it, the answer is 0.8445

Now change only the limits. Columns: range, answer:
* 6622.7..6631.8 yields 0.8228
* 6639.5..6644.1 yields 0.8206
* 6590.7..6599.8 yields 0.9174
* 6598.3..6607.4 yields 0.8727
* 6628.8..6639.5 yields 0.9381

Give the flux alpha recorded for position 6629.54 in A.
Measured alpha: 0.764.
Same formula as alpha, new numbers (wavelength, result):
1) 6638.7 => 0.8837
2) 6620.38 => 0.7725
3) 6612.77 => 0.8445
